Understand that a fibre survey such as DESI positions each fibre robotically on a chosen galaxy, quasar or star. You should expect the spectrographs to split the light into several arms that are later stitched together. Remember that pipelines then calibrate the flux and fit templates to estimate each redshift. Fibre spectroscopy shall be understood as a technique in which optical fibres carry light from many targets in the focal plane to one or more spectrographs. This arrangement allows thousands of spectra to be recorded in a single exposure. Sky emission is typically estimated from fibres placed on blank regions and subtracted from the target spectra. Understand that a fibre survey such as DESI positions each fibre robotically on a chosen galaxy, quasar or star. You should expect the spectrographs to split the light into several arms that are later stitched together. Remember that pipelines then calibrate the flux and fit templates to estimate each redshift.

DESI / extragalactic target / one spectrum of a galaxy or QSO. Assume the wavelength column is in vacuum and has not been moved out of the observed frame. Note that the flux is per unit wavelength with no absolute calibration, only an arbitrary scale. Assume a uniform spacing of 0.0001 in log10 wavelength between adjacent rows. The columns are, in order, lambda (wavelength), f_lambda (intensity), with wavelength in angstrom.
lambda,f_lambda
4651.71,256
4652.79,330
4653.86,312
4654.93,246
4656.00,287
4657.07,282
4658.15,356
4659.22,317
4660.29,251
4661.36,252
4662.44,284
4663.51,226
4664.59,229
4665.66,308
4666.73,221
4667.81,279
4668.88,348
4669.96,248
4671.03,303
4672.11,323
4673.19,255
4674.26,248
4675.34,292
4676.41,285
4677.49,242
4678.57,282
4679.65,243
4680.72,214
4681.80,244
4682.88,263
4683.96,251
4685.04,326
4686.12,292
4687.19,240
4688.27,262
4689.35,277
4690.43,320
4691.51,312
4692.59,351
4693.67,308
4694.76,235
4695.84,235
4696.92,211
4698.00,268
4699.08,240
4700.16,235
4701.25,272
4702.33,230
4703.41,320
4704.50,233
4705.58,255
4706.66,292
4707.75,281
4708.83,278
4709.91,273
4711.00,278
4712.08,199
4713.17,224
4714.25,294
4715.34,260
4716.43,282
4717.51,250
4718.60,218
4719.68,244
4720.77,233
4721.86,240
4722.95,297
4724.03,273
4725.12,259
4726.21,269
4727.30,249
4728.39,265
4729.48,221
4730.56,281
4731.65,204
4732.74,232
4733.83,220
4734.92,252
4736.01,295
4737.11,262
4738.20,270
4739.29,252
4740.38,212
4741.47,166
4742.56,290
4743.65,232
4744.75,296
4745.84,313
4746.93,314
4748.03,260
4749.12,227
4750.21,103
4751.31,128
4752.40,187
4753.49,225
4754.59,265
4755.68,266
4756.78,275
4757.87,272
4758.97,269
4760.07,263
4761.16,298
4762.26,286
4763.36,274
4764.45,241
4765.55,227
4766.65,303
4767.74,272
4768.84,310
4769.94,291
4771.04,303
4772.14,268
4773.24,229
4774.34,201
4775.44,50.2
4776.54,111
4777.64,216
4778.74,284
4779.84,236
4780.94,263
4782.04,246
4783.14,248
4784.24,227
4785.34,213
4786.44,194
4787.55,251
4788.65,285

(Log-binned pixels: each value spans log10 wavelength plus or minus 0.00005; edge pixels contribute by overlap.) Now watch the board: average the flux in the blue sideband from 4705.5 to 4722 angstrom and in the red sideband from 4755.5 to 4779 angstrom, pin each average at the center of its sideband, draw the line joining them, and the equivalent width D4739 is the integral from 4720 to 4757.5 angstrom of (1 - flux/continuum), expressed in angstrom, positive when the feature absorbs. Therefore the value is 1.2 angstrom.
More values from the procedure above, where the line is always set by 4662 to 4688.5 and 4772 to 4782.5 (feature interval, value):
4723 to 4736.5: -0.97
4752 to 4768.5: -3.41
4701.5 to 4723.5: -1.15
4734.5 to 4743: -0.68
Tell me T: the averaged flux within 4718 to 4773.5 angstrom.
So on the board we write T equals 253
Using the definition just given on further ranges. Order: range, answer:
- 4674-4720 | 264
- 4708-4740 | 254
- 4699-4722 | 257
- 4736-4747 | 260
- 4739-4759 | 239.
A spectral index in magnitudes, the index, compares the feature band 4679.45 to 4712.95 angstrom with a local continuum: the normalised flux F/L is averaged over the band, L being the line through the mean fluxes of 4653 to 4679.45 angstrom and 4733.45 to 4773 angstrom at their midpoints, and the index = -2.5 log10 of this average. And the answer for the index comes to 0.02 mag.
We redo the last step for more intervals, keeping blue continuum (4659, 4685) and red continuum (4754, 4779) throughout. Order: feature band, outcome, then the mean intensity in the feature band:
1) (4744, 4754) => 0.12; 228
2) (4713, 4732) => 0.02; 255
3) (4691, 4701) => -0.01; 266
